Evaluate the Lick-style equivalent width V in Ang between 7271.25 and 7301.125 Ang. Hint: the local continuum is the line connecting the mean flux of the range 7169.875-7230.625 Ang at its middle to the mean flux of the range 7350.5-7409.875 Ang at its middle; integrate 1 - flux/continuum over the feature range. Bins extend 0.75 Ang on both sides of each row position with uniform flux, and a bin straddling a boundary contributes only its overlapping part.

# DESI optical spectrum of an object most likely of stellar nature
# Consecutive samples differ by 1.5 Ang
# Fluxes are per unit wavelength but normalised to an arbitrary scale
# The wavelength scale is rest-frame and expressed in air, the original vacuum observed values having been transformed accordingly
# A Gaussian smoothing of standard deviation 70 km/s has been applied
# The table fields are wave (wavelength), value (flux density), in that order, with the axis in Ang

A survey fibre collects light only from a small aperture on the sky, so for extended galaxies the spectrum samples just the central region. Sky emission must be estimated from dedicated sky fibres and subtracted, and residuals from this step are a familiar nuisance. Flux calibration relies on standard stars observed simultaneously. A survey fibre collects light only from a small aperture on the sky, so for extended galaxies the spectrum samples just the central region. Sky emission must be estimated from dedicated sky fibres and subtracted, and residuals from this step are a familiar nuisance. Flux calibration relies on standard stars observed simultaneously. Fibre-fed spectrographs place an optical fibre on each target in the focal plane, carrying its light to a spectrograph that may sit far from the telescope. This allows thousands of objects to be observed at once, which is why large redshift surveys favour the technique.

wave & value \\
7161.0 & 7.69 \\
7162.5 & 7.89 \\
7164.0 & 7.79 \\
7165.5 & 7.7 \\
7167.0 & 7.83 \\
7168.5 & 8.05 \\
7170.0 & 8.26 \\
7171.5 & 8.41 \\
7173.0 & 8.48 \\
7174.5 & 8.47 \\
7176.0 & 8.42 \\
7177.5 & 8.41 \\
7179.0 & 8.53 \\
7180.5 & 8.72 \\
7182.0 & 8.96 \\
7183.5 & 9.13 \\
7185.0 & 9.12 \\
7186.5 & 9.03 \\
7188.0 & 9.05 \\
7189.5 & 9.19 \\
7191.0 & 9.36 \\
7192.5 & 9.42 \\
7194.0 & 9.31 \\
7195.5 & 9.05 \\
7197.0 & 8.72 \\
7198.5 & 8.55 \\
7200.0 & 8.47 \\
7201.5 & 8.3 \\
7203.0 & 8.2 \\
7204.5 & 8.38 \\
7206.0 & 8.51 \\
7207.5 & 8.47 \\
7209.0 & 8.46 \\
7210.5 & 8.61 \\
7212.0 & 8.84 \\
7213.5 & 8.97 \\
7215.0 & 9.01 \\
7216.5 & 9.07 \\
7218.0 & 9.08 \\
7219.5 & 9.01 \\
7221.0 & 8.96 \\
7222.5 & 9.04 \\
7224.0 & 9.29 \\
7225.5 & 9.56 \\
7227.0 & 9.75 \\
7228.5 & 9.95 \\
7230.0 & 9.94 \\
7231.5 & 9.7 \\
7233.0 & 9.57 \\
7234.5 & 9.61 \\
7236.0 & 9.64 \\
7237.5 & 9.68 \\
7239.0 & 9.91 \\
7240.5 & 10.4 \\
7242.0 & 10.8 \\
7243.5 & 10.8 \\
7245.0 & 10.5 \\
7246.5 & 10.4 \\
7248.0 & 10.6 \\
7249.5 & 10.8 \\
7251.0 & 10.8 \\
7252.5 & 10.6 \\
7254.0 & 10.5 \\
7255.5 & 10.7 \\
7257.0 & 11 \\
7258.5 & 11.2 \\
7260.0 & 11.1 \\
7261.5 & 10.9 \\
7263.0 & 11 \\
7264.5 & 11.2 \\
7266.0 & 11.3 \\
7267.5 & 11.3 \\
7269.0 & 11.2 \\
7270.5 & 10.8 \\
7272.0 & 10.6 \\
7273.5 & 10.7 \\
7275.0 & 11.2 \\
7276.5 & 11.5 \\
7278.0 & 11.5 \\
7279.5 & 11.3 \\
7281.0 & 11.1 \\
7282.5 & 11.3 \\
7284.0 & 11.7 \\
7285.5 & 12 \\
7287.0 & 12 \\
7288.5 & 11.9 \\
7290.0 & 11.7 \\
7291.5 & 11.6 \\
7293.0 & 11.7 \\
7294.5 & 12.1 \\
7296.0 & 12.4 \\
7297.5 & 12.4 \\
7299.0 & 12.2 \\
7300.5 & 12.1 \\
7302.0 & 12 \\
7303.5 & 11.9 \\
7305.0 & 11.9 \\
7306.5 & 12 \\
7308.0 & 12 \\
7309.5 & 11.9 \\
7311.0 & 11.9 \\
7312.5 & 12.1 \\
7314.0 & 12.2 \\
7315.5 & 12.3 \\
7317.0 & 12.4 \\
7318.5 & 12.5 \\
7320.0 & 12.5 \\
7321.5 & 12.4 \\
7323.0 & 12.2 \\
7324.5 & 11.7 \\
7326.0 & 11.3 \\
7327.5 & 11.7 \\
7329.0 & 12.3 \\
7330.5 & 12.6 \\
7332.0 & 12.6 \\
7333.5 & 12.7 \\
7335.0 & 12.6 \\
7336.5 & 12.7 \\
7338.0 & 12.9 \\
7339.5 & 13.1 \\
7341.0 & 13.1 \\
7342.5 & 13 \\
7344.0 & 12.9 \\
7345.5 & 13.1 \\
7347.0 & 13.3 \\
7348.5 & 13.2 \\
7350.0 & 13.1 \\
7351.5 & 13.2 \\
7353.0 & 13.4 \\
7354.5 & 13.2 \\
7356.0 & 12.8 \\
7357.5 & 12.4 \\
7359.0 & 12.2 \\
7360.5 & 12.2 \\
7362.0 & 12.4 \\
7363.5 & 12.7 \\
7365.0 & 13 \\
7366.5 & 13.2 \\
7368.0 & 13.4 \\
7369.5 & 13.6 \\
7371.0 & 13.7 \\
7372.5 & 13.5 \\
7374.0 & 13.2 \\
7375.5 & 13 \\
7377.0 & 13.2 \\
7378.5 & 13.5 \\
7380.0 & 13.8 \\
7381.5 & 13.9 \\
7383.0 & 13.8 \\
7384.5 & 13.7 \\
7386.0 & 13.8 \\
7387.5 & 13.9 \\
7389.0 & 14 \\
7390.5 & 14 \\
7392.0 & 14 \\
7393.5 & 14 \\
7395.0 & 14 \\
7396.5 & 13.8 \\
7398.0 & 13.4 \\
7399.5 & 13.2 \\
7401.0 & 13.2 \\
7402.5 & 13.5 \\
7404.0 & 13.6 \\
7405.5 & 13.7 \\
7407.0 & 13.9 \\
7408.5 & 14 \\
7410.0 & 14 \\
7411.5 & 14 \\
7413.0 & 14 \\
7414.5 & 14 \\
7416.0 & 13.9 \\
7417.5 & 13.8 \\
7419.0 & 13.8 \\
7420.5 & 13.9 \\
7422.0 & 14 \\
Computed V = -1.60 Ang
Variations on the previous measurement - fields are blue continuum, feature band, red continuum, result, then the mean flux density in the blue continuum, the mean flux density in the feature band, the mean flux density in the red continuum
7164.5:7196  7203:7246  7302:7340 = 1.88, 8.7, 9.4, 12.2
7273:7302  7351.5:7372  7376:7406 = 0.28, 11.7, 13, 13.7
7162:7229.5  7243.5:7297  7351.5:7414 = -2.89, 8.76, 11.2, 13.5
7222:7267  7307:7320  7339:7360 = -0.10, 10.4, 12.2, 13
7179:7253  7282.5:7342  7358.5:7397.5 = -2.00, 9.36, 12.2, 13.4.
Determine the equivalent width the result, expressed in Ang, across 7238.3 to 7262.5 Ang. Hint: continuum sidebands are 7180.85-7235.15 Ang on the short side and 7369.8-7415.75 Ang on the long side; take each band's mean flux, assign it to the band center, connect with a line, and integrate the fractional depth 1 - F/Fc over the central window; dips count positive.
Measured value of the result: -1.4 Ang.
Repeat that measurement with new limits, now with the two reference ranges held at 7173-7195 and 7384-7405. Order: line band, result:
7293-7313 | -0.7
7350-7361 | 0.0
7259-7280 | -0.5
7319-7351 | -0.7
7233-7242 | 0.2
